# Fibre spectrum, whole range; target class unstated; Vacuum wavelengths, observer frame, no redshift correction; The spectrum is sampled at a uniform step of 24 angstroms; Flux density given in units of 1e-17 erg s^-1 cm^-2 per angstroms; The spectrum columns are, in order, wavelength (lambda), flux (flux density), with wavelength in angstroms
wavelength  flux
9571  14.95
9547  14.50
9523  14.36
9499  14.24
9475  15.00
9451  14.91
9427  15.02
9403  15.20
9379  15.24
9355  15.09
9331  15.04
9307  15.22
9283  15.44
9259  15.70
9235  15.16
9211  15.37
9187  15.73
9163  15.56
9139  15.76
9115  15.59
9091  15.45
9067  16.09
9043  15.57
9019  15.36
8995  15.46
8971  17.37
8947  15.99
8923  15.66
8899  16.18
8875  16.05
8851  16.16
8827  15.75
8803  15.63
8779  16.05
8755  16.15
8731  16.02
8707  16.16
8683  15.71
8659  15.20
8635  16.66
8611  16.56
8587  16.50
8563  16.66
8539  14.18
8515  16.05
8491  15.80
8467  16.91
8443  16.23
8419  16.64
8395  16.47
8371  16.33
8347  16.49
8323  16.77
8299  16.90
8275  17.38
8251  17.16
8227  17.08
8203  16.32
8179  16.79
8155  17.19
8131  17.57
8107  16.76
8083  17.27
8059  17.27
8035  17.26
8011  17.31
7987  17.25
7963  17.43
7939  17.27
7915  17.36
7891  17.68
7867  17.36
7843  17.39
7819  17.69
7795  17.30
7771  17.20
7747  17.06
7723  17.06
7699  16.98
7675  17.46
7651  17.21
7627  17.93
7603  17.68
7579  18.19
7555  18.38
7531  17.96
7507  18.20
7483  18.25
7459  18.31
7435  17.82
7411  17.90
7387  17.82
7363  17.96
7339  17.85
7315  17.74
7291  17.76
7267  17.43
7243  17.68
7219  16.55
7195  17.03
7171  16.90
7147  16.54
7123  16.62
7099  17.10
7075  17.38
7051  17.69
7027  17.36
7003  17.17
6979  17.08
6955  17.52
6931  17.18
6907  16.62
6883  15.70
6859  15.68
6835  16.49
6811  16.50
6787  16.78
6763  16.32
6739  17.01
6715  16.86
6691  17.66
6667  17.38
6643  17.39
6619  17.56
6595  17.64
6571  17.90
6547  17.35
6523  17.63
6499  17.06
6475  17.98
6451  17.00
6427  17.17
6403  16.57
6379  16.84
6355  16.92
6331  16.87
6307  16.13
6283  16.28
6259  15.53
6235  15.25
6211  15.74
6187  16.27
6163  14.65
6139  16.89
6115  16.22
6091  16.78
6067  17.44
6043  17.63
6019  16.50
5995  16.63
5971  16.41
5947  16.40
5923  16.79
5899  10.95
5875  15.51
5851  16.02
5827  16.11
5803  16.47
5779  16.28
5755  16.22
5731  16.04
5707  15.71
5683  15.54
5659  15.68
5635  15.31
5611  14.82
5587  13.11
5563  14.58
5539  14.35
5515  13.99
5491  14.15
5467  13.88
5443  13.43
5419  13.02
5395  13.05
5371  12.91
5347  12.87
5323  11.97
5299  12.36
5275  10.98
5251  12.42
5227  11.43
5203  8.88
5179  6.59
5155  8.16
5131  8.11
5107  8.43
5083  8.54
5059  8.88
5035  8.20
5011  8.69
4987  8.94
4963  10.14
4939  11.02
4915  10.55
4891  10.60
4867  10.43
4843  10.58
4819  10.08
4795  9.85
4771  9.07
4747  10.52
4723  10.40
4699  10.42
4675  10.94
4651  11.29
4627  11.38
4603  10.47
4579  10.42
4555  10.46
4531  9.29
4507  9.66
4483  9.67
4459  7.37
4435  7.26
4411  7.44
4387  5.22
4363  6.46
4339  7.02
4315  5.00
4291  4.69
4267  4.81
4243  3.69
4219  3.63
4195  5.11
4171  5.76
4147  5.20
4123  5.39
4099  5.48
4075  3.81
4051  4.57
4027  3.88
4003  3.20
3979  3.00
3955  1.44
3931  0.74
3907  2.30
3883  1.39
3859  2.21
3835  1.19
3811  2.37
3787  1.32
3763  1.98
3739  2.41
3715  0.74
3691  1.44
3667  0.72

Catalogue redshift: 0.000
